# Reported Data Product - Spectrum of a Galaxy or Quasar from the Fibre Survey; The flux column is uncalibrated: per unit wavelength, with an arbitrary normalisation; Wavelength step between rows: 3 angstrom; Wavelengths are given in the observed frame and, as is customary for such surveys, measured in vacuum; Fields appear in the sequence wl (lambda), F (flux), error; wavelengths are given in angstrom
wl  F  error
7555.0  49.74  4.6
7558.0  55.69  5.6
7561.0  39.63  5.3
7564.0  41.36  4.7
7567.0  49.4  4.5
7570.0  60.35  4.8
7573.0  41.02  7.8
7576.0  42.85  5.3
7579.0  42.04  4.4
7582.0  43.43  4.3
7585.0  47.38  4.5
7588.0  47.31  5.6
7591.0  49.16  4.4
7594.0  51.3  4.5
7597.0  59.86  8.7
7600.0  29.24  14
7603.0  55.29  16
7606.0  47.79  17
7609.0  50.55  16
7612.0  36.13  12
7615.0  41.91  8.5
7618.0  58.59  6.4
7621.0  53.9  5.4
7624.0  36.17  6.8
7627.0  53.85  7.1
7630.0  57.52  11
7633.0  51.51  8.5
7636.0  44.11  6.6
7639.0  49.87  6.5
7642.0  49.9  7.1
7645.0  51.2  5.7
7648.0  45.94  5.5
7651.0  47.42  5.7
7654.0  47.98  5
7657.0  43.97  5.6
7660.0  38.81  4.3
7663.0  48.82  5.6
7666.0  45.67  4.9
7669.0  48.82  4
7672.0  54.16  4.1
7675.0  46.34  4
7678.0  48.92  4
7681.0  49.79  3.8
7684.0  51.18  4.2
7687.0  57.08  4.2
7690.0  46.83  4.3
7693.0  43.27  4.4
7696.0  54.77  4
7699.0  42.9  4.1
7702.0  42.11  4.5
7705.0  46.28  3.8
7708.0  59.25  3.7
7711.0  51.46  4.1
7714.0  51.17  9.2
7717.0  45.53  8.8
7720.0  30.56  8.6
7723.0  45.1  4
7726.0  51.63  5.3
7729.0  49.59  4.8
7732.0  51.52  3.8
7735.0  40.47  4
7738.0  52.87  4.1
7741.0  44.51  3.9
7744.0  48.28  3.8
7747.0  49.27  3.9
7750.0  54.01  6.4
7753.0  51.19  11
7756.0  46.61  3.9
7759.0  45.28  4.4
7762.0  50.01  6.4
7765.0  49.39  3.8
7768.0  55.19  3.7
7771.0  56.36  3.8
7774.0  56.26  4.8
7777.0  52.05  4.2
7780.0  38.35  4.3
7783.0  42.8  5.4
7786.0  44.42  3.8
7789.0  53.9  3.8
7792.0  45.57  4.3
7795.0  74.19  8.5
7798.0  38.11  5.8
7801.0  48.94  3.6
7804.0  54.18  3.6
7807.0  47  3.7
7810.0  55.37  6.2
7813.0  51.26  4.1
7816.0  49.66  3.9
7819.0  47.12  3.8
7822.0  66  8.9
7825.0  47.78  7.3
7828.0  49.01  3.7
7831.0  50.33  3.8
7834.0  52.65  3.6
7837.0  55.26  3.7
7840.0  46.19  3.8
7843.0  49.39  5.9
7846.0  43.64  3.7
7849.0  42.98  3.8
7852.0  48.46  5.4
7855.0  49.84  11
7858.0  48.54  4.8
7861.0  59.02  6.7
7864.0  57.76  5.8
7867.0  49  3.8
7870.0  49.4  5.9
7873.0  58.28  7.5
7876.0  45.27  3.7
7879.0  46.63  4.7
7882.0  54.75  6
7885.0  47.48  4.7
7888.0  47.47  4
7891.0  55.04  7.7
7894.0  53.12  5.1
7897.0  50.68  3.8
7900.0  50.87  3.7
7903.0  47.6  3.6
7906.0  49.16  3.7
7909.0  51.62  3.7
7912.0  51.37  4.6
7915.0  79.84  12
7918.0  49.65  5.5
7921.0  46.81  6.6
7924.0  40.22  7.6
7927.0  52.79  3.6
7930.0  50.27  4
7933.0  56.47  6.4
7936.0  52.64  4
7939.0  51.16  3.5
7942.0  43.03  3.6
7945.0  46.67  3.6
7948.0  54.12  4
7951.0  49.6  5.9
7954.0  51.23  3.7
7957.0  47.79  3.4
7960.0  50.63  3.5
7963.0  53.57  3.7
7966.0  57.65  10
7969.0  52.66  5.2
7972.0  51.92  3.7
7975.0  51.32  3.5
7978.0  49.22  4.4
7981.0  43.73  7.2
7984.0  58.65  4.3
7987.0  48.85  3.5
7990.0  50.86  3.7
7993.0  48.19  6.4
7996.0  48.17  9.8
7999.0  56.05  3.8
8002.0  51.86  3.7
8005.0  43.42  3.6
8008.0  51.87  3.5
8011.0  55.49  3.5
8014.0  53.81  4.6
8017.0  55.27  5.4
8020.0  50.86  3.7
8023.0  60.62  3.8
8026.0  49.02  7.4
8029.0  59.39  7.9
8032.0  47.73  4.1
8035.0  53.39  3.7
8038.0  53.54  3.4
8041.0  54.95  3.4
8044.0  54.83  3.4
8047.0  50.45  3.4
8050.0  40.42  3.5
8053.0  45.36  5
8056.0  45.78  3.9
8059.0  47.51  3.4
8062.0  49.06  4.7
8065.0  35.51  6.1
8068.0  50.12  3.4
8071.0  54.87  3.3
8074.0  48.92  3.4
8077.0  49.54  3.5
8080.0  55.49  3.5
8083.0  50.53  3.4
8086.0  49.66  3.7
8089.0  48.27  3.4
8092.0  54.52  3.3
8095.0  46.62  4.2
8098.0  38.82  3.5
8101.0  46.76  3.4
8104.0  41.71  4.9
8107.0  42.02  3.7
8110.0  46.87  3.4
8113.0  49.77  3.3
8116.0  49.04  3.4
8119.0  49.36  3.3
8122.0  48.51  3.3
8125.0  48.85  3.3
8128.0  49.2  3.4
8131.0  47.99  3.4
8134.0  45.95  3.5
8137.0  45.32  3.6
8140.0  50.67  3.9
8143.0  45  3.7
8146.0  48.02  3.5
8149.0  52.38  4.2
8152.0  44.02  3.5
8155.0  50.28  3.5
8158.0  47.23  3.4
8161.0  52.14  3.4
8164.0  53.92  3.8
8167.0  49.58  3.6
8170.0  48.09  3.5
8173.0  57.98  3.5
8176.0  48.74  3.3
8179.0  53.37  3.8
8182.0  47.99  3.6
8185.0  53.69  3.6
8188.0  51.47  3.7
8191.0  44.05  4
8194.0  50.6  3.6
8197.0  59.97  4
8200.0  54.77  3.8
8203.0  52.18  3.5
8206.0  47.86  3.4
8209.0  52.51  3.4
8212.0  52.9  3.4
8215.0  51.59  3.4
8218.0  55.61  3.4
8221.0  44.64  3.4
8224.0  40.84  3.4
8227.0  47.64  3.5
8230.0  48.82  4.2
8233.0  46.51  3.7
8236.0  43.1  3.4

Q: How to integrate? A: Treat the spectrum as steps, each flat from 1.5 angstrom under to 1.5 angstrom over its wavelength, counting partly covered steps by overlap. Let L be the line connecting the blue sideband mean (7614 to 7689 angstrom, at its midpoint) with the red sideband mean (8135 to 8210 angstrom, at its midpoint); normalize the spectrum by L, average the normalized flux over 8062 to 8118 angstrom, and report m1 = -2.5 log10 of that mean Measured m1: 0.054 mag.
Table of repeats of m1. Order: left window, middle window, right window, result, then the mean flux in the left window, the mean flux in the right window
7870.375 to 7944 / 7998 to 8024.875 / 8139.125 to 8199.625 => -0.045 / 51.3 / 50.5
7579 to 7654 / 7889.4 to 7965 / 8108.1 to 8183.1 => -0.059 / 48.2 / 49.2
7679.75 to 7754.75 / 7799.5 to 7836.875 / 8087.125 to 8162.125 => -0.077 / 48.4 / 47.6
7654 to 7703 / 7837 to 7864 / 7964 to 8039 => 0.016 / 47.8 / 52.1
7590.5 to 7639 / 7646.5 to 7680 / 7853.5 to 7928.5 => 0.048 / 48.6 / 51.7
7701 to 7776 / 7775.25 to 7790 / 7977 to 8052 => 0.073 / 49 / 51.6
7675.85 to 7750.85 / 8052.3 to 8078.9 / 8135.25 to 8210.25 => 0.052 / 48.3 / 50.5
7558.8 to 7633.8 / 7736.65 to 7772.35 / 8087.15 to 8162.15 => -0.059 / 47.5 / 47.6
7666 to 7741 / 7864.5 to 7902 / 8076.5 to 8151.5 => -0.059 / 48.3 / 48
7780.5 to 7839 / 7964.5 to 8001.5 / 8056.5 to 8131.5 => -0.050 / 51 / 48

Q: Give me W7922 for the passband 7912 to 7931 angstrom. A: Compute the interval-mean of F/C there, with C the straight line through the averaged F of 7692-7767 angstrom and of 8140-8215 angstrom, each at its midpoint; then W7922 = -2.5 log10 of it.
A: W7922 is -0.085 mag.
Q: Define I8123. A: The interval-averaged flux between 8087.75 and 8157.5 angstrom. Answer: 47.4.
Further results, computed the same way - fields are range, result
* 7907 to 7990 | 51.6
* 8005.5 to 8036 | 53.4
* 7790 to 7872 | 51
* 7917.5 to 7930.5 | 47.6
